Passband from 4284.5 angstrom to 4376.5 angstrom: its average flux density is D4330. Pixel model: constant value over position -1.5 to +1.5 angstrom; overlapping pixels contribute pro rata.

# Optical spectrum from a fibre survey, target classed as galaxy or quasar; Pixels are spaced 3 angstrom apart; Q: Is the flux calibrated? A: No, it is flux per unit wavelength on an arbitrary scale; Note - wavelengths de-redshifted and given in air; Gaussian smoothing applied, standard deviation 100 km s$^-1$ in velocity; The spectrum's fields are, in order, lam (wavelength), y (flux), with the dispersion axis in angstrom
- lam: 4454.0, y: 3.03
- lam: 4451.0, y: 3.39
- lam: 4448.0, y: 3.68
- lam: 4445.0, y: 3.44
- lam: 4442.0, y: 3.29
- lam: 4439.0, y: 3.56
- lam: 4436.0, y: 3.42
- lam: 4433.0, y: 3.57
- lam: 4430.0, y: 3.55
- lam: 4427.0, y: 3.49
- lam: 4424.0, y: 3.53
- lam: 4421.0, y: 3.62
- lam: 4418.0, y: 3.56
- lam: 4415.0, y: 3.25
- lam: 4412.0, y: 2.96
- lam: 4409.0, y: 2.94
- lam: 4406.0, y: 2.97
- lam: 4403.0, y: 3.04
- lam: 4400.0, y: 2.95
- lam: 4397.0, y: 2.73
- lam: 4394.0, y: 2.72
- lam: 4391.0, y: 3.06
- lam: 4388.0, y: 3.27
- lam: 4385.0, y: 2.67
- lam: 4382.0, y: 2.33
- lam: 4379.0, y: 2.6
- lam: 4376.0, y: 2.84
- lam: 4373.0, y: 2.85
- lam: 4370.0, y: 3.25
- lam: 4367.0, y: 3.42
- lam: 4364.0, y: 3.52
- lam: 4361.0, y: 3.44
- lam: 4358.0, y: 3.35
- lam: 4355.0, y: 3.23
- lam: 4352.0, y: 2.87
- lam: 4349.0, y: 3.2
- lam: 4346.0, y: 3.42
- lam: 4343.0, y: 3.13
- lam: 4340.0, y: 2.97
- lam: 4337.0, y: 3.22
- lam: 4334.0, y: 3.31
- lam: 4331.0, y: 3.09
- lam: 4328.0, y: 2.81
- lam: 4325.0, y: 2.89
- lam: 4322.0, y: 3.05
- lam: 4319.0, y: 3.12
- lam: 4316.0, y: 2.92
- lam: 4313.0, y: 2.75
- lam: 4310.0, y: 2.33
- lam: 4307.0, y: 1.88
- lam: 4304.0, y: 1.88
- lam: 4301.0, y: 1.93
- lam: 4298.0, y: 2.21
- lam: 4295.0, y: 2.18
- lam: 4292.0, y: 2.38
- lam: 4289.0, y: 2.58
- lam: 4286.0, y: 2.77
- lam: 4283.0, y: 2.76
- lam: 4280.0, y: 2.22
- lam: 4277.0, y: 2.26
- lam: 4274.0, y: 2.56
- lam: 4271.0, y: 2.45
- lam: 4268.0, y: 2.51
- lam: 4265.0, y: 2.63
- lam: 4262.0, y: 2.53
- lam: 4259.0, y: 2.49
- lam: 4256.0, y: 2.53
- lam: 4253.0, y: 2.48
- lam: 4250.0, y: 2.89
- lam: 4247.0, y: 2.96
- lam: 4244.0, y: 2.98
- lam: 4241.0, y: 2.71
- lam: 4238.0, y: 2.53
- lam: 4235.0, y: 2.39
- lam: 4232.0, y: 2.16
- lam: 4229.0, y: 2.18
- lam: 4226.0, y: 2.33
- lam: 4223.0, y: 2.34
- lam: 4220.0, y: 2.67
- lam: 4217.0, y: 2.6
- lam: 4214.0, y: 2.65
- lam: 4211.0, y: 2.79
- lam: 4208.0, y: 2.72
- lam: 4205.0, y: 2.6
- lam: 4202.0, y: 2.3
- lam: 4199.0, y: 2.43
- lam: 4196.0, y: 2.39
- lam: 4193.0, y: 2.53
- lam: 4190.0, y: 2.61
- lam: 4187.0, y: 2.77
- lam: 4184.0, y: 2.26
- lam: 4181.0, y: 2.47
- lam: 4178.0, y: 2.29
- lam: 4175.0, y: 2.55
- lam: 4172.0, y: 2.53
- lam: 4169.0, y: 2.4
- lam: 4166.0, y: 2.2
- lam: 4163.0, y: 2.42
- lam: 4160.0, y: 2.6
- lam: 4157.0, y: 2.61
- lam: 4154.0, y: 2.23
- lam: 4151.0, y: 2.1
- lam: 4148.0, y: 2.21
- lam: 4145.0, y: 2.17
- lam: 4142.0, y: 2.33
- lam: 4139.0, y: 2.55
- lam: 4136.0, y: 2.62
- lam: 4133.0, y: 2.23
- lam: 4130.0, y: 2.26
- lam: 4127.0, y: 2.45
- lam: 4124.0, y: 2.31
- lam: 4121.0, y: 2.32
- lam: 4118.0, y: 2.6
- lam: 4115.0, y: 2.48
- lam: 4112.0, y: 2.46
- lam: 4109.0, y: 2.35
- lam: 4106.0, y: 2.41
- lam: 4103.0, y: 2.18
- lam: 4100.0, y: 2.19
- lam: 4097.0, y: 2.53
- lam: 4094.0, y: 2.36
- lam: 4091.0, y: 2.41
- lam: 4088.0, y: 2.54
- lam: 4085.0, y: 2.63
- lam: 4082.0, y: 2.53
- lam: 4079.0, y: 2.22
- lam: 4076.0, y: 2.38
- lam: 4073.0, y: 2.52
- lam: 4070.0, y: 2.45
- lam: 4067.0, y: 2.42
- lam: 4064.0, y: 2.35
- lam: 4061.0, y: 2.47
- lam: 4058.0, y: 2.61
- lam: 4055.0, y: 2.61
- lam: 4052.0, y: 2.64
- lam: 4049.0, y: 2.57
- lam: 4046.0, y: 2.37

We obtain 2.86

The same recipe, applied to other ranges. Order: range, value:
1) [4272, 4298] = 2.45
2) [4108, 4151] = 2.37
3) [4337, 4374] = 3.23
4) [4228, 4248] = 2.56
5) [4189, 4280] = 2.53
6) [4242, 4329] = 2.55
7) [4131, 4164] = 2.37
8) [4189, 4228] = 2.53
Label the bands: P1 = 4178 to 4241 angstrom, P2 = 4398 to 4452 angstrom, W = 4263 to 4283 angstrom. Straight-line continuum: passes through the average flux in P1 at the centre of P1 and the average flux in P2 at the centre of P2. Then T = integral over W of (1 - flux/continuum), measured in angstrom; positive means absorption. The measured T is 2.0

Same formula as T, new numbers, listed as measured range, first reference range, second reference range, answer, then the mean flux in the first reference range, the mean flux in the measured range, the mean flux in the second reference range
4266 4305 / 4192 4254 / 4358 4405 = 5.07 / 2.55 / 2.37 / 2.99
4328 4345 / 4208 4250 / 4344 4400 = -1.14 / 2.58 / 3.12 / 3.04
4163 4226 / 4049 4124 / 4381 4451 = 4.60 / 2.44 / 2.5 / 3.21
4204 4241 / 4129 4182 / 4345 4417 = 0.97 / 2.38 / 2.5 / 3.04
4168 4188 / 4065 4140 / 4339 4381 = 1.27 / 2.41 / 2.46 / 3.14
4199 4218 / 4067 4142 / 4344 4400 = 0.44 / 2.41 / 2.6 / 3.04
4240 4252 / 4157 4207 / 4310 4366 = -0.64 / 2.47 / 2.88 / 3.11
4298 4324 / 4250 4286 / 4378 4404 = 1.52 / 2.52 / 2.47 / 2.82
